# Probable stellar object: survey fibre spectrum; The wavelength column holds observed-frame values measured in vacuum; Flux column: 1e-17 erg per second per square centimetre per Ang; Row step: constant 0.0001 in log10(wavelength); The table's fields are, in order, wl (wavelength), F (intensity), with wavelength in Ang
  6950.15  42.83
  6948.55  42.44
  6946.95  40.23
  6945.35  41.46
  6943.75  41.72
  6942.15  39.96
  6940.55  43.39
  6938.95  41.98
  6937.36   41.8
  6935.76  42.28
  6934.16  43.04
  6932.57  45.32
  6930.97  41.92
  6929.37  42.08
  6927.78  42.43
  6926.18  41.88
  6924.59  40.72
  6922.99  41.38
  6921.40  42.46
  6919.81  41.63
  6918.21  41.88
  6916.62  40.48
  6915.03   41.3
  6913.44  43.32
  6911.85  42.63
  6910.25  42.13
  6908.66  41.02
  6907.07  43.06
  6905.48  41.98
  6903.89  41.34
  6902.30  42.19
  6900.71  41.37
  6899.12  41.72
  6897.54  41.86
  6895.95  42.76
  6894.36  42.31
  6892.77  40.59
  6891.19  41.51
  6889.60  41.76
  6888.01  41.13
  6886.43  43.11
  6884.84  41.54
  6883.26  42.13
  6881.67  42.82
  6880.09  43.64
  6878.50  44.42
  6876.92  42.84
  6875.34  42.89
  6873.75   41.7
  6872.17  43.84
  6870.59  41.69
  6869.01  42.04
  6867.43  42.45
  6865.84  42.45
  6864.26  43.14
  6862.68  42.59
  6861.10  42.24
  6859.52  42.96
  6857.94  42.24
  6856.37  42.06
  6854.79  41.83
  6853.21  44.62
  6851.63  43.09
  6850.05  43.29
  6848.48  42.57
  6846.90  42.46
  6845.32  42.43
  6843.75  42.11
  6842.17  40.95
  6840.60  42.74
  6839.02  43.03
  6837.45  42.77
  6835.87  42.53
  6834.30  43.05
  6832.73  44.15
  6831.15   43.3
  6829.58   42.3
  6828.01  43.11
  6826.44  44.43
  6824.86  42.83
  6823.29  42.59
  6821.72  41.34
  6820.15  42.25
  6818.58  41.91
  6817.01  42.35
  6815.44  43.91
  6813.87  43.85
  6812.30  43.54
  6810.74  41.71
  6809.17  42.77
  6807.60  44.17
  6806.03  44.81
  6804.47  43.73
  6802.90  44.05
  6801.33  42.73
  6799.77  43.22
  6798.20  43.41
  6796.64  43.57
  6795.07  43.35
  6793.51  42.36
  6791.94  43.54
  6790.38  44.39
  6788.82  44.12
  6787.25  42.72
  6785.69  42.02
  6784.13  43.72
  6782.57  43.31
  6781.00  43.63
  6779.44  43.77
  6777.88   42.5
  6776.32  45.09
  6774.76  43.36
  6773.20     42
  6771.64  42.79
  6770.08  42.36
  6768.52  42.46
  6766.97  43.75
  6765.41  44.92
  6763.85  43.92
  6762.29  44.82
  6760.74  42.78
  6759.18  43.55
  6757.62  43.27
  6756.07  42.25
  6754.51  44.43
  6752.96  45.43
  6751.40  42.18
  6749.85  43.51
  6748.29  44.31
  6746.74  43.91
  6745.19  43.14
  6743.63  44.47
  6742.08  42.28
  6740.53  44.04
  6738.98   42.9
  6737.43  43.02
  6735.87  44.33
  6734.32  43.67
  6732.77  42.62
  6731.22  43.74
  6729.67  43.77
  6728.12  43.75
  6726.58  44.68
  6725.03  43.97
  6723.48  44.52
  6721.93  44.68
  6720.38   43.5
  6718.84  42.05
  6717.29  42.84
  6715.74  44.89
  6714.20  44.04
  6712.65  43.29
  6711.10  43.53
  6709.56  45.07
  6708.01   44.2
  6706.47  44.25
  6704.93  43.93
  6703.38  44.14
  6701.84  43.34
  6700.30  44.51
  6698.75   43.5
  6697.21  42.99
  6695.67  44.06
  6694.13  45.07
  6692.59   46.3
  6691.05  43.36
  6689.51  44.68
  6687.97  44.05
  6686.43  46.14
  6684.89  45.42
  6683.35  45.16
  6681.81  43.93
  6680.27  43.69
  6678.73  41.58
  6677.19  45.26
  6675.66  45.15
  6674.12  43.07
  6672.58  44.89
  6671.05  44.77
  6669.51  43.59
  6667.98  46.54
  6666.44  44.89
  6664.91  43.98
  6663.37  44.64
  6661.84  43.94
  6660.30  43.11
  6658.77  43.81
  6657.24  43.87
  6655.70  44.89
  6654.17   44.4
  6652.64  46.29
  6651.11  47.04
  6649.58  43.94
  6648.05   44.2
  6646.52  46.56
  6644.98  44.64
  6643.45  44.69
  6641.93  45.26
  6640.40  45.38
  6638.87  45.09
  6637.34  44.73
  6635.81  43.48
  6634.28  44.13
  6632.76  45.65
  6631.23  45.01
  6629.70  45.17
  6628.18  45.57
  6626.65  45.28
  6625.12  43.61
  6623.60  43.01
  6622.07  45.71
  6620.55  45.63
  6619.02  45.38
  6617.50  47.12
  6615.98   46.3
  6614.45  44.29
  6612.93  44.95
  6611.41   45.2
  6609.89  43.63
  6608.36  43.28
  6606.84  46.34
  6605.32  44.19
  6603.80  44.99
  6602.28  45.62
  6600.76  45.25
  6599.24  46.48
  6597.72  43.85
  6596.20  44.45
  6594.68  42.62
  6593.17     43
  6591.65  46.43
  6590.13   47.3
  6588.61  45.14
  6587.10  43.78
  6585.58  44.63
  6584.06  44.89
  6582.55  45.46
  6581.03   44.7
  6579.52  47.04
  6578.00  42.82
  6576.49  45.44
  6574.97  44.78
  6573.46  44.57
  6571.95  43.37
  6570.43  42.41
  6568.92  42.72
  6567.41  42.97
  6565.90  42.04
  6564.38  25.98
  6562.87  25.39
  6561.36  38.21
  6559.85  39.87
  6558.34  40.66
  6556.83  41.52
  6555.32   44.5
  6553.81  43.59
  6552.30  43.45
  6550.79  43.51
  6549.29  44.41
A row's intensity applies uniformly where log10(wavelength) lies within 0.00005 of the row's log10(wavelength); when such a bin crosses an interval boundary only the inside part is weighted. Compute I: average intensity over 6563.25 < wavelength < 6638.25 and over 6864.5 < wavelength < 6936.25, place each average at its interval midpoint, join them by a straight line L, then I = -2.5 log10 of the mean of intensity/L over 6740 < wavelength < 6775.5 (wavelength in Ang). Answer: -0.01 mag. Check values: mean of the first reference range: 44.2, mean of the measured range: 43.5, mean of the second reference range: 42.2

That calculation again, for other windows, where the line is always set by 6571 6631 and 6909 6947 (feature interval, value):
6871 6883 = -0.02 mag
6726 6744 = 0.00 mag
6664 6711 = -0.01 mag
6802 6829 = 0.00 mag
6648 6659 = -0.01 mag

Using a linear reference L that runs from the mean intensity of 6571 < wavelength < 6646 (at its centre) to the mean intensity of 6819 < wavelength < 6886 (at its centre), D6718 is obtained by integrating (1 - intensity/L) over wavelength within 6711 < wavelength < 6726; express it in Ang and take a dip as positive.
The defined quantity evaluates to 0.0 Ang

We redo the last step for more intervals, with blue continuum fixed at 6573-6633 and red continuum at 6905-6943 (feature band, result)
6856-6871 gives 0.07 Ang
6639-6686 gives -0.22 Ang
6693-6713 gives 0.01 Ang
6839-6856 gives 0.06 Ang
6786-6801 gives -0.03 Ang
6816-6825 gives 0.17 Ang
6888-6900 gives 0.17 Ang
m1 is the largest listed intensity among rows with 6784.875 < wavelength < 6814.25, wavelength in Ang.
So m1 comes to 44.81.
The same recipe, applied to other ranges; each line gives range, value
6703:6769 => 45.43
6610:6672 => 47.12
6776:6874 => 45.09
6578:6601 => 47.3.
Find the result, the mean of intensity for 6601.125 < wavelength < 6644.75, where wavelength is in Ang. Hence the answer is 45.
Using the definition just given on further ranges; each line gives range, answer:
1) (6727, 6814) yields 43.5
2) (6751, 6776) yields 43.4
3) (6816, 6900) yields 42.5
